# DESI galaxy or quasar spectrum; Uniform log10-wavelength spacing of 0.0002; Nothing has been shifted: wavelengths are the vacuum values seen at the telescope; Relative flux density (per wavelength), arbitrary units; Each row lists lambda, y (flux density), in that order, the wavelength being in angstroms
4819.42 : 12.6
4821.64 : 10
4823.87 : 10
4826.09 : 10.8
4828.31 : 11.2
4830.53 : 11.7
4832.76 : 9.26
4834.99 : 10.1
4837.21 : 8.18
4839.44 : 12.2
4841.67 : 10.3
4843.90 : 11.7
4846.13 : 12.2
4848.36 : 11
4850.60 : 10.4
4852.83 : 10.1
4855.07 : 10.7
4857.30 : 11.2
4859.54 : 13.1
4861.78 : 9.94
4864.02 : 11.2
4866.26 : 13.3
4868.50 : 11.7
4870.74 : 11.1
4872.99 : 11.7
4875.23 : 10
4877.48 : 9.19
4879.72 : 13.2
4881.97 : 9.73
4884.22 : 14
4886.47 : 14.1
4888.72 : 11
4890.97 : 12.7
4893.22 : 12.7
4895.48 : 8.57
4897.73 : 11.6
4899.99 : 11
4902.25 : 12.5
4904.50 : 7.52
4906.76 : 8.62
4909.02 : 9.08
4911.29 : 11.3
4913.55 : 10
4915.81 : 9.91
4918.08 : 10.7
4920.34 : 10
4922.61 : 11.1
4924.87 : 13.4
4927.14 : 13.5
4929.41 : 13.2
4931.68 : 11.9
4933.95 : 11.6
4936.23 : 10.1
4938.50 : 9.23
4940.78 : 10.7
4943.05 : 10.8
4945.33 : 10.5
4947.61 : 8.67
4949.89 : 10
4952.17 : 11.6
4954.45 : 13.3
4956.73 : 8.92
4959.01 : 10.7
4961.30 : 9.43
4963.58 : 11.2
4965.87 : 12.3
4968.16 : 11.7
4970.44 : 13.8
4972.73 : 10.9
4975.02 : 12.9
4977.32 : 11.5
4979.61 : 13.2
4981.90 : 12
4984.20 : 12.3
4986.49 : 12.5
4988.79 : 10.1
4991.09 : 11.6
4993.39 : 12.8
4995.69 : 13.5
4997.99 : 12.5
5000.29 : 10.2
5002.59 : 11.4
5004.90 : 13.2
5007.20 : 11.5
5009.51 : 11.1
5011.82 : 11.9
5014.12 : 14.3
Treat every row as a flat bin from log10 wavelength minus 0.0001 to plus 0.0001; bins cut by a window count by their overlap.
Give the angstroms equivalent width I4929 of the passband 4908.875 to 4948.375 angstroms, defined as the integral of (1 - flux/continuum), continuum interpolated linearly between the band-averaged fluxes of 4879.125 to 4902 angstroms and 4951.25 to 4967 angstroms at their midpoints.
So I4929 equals 1.6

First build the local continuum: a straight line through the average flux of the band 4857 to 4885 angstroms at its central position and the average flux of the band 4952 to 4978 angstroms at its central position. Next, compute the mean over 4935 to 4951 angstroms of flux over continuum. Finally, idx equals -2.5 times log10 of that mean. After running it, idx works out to 0.152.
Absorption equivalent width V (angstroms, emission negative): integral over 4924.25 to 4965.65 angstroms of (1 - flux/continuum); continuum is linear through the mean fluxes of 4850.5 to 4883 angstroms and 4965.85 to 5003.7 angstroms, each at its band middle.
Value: 2.5 angstroms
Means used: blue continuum 11.1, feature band 11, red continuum 12.1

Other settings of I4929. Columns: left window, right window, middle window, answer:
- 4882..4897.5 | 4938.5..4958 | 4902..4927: 2.0 angstroms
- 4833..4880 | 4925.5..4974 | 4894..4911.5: 1.7 angstroms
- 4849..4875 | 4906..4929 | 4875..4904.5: -1.0 angstroms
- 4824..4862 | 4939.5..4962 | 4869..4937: -3.5 angstroms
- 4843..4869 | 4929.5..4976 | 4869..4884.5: 0.2 angstroms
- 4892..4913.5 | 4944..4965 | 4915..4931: -2.1 angstroms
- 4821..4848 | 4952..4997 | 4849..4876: -0.8 angstroms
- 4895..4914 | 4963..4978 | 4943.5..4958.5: 1.3 angstroms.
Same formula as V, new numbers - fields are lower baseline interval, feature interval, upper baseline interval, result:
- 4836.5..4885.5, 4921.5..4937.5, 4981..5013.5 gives -0.7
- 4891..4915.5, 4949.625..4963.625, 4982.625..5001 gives 0.7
